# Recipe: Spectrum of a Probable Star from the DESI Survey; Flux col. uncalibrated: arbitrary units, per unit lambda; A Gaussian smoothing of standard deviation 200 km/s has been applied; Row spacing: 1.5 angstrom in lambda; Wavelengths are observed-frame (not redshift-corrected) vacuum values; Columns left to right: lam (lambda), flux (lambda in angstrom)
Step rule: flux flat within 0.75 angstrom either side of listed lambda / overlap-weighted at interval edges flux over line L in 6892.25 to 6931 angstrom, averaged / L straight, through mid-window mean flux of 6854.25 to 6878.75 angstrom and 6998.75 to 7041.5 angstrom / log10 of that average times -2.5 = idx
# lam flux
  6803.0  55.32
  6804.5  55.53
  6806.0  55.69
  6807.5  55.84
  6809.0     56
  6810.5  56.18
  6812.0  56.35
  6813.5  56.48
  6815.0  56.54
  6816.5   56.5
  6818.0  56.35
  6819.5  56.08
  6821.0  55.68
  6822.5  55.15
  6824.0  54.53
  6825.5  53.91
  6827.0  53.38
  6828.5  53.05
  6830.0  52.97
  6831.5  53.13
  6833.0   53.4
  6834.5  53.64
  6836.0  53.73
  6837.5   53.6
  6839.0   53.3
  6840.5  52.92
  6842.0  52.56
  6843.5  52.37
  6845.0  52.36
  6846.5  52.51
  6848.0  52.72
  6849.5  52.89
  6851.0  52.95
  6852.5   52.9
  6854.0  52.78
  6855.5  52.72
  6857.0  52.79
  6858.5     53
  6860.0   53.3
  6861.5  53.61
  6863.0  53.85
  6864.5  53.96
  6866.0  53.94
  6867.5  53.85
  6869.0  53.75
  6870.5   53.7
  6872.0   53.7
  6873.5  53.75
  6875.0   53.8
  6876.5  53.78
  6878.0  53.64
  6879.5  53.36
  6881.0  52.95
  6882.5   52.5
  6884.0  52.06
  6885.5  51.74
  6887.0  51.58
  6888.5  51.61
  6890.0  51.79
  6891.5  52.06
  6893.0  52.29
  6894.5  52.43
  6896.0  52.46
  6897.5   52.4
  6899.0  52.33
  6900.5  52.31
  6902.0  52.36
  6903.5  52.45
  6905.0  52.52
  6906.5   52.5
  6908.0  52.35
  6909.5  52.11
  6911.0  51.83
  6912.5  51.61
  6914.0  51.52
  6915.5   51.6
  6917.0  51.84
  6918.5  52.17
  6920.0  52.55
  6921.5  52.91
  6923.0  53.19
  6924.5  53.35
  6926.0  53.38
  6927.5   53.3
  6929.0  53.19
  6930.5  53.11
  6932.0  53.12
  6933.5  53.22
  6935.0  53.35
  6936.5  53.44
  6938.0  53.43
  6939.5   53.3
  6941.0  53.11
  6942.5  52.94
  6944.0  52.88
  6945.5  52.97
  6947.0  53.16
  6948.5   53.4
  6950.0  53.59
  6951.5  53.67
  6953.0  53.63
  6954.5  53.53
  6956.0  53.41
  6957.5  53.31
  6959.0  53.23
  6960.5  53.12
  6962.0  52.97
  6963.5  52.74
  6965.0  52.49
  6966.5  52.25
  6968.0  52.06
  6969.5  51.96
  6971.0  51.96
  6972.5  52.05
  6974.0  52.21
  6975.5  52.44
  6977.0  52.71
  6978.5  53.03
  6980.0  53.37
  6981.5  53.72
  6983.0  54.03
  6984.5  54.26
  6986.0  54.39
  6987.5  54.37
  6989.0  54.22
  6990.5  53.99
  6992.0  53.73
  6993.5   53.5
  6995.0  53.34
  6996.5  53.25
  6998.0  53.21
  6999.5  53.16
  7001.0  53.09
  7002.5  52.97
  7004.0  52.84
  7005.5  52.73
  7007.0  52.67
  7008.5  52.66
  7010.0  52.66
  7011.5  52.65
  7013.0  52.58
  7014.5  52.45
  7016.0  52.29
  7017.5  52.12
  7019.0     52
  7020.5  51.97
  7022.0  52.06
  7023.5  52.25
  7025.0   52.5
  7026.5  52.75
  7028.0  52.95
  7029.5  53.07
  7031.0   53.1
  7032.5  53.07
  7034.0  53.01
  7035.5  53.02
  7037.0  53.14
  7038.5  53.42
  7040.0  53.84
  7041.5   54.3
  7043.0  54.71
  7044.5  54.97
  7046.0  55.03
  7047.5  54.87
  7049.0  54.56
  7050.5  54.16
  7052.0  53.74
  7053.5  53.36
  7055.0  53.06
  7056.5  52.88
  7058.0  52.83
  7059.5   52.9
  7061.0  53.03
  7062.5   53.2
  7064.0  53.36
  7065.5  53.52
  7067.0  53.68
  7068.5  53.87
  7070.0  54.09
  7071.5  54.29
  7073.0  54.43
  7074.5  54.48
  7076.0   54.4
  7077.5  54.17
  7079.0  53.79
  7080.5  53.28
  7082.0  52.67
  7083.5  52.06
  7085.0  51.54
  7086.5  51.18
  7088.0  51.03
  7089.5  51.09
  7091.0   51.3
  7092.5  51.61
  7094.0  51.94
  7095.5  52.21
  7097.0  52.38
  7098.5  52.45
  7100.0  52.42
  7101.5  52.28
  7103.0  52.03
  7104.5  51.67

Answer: 0.02 mag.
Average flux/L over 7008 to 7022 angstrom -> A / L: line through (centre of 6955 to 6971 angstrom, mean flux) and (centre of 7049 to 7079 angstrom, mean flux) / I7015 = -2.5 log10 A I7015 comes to 0.02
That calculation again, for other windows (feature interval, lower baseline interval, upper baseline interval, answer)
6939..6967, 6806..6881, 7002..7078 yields 0.01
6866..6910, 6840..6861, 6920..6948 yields 0.00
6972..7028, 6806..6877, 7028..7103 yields 0.01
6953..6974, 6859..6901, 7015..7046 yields 0.01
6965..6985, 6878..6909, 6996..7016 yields 0.00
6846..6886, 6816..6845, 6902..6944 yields 0.01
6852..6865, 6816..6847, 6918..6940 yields 0.01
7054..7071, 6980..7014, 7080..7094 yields -0.02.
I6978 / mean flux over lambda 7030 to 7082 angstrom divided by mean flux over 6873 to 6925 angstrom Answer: 1.0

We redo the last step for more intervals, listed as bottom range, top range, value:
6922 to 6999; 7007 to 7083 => 1.00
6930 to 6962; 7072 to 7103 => 0.99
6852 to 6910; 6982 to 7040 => 1.00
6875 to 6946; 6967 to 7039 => 1.01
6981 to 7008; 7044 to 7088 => 1.00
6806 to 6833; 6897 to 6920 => 0.95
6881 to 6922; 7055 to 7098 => 1.01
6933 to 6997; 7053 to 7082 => 1.01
